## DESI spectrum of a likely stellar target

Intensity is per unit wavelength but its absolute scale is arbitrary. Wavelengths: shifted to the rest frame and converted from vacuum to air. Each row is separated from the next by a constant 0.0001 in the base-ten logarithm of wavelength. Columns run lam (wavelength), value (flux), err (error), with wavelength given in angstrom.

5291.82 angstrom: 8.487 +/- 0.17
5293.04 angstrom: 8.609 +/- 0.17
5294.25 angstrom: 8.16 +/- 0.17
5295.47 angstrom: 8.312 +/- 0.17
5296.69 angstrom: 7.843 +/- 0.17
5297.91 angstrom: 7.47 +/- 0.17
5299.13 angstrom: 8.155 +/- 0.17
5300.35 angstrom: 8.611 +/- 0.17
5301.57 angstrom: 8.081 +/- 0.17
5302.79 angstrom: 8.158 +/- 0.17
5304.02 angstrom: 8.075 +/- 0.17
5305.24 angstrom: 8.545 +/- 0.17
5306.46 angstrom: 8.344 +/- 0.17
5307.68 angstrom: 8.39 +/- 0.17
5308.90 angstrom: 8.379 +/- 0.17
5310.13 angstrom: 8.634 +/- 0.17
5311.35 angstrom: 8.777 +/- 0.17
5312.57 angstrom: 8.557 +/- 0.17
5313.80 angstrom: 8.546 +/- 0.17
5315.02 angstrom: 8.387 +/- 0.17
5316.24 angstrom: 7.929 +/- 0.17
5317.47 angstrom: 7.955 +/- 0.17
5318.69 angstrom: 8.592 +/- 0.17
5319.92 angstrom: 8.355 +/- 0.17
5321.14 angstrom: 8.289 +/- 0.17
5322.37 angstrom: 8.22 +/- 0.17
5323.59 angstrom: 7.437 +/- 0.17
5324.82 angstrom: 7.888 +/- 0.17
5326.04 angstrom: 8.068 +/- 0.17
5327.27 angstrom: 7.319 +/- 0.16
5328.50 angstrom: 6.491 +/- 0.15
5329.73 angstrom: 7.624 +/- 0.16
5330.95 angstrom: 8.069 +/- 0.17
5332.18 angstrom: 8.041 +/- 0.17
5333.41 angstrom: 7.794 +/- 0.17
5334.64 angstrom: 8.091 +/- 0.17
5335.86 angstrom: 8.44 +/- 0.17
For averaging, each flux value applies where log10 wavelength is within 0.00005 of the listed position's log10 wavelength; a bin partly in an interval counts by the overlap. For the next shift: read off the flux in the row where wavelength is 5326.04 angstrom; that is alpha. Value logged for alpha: 8.068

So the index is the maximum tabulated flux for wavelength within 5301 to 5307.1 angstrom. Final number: 8.545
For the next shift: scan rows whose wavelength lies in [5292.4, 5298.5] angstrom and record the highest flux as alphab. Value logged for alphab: 8.609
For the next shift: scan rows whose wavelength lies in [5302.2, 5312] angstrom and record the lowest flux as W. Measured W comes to 8.075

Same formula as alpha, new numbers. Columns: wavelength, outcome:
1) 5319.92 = 8.355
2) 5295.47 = 8.312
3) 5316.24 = 7.929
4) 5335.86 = 8.44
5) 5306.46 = 8.344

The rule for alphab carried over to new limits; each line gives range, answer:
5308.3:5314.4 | 8.777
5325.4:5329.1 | 8.068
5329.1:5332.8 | 8.069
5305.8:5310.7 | 8.634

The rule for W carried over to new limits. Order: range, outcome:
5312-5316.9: 7.929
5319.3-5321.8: 8.289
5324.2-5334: 6.491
